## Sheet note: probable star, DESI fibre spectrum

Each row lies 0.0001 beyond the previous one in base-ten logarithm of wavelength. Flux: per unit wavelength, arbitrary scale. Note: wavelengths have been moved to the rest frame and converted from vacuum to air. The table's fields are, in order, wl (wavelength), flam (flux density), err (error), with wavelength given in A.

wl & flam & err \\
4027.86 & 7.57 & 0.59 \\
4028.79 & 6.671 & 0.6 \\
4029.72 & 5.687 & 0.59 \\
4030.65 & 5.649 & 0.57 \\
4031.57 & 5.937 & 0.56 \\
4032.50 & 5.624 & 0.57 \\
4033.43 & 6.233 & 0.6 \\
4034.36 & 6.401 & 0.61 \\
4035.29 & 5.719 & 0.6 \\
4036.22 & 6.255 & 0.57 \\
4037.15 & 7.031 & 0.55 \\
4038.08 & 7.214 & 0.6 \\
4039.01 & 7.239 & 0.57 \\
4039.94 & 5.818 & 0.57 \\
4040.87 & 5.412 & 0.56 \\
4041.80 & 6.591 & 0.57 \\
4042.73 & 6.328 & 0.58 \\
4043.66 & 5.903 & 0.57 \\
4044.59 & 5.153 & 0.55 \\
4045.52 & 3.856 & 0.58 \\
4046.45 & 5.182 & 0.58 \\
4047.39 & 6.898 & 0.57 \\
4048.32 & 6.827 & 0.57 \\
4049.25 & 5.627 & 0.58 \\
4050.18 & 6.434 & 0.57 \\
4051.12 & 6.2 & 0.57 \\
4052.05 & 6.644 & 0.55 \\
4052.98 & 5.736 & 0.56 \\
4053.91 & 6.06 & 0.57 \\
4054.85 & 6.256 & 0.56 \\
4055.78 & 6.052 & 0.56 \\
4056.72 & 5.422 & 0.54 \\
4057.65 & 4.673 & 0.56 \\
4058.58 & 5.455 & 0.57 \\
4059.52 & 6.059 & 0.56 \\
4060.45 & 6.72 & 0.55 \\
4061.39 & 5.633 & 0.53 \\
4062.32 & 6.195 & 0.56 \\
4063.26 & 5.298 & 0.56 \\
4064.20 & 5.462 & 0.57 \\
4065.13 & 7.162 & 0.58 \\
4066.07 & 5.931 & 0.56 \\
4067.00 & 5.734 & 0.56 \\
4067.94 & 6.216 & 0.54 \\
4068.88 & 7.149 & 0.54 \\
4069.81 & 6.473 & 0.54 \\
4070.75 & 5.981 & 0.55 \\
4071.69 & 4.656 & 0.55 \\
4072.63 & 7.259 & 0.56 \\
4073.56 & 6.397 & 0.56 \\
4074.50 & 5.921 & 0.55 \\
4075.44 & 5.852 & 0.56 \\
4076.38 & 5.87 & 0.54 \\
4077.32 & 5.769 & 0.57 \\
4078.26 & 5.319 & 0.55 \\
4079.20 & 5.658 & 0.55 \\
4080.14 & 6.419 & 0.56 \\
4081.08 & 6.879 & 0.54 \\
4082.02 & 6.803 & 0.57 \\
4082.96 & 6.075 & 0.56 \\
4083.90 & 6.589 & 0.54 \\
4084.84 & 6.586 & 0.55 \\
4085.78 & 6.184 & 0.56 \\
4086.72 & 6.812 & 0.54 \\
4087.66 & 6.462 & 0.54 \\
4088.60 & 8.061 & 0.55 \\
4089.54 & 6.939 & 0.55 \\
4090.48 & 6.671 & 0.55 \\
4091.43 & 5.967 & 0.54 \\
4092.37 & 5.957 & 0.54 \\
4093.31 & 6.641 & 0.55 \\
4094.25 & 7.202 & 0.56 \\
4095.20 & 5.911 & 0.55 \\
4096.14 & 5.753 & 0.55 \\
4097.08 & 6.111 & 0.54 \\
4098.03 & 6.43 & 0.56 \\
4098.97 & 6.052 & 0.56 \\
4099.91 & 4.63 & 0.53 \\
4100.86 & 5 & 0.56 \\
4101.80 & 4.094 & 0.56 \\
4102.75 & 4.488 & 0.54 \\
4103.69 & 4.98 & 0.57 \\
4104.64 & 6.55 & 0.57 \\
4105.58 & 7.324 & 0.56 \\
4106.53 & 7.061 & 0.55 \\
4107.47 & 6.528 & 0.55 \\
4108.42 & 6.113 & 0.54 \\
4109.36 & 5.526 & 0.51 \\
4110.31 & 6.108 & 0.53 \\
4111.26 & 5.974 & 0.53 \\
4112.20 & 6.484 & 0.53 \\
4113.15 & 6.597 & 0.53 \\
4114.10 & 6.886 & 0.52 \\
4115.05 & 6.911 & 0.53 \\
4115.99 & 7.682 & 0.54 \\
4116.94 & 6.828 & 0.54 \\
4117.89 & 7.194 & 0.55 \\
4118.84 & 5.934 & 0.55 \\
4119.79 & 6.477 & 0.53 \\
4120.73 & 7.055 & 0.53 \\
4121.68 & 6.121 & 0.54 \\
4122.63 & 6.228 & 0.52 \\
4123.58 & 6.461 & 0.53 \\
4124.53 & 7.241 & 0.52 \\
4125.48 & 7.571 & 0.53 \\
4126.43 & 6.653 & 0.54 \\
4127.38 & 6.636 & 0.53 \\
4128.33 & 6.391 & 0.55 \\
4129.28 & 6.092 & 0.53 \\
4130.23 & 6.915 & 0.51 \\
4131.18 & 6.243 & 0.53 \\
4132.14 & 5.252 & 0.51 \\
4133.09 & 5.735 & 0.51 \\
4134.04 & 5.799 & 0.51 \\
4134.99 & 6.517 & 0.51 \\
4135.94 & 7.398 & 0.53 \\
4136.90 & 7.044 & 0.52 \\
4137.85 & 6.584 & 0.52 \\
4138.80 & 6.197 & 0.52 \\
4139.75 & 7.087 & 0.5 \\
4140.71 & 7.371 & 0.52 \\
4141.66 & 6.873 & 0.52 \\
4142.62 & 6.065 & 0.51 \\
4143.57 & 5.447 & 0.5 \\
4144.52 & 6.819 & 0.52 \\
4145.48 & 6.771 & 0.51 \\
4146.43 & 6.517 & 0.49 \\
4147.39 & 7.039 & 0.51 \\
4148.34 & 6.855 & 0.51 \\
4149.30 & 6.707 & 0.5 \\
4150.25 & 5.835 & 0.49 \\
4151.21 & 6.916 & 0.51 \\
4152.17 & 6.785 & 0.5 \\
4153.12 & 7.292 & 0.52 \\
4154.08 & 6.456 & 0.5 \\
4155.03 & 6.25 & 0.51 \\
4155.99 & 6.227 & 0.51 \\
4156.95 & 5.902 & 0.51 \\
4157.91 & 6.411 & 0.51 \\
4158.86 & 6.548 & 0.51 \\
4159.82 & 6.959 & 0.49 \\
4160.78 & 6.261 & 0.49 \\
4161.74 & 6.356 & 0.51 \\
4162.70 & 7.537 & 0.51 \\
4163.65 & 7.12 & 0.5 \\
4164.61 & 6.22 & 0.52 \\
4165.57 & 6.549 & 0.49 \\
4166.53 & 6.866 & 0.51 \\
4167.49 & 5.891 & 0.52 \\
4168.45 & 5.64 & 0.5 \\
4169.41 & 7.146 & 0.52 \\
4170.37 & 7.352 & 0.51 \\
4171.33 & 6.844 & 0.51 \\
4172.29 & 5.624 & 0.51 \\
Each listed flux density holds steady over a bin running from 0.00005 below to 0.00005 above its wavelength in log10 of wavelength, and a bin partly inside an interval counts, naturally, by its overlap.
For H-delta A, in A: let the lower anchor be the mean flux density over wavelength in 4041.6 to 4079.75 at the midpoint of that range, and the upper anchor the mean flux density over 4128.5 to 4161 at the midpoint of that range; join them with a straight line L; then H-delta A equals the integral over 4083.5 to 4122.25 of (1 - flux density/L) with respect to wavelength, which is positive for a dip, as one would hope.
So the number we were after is -0.5 A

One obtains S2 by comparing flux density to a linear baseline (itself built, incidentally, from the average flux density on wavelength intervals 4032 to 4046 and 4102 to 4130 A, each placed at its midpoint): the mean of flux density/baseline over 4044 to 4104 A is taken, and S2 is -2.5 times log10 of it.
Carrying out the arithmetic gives 0.04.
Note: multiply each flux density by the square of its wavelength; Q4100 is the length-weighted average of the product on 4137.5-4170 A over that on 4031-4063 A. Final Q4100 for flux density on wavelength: 1.2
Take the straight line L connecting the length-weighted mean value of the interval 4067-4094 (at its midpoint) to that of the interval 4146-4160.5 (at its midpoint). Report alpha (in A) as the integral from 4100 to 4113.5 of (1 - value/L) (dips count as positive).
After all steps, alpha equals 1.2 A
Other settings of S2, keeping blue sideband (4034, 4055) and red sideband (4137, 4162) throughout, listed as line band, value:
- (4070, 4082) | 0.04 mag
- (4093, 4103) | 0.12 mag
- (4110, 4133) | -0.02 mag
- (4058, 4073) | 0.02 mag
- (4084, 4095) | -0.06 mag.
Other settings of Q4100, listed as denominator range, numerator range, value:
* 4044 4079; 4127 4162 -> 1.14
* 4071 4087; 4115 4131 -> 1.11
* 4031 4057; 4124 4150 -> 1.13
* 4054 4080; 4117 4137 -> 1.13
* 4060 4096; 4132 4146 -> 1.07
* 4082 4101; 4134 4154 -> 1.08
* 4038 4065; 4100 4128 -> 1.10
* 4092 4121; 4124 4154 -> 1.08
